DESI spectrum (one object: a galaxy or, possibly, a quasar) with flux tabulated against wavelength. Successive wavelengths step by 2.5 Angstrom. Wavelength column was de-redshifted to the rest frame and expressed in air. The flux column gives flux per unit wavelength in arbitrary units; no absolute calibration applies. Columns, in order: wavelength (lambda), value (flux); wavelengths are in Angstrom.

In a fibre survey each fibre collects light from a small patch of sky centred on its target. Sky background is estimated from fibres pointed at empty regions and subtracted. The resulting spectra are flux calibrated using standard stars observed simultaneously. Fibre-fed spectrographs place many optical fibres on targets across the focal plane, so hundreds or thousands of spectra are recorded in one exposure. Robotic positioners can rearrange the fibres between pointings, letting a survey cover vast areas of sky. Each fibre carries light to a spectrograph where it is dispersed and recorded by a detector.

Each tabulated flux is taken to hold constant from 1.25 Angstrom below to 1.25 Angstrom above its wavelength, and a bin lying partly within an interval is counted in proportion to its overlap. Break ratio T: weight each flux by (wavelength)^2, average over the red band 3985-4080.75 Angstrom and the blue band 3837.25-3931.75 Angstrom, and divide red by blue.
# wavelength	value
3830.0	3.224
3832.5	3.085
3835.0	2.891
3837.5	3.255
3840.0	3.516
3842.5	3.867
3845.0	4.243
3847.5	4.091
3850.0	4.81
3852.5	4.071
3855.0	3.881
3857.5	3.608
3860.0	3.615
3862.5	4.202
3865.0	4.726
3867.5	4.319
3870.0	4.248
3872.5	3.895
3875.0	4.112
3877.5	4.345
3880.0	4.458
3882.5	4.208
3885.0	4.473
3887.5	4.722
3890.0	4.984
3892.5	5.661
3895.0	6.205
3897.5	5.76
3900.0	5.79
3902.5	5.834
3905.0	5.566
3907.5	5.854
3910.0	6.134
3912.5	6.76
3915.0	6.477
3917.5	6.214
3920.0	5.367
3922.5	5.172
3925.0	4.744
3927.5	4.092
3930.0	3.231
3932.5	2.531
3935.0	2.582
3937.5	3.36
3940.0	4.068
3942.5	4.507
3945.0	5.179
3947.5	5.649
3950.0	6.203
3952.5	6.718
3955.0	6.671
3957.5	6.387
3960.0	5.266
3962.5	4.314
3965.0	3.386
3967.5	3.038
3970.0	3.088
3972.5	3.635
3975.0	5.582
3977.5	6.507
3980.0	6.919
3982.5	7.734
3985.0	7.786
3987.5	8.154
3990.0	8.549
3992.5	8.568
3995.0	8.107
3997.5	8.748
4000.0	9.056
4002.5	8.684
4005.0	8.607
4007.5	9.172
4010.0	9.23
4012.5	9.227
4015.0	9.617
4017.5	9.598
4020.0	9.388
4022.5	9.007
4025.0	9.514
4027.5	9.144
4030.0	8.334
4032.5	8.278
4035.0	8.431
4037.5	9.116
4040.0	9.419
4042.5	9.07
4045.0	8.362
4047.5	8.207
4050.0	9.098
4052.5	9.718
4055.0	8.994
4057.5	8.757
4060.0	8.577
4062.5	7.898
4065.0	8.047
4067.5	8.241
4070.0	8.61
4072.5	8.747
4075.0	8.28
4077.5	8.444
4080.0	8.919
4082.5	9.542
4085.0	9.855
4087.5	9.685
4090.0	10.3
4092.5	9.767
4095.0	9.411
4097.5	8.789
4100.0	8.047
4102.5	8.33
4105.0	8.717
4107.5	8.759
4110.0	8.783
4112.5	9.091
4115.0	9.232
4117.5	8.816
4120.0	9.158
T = 2.0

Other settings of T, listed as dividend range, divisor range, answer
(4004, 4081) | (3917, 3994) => 1.73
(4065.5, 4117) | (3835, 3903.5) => 2.25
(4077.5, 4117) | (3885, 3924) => 1.76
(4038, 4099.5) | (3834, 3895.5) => 2.34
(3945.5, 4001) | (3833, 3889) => 1.65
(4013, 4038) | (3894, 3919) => 1.59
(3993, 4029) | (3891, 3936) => 1.82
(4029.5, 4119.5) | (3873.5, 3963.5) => 1.88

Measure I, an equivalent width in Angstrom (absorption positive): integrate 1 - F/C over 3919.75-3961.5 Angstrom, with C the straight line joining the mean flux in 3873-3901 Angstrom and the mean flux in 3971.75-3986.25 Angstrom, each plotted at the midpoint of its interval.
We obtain 7.5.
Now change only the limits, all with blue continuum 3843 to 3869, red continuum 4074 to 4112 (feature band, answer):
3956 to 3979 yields 6.5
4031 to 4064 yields -2.7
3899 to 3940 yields 3.4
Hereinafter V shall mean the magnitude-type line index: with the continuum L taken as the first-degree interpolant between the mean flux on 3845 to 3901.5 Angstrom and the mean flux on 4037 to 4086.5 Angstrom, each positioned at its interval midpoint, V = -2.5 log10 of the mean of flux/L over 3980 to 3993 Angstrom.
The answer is -0.131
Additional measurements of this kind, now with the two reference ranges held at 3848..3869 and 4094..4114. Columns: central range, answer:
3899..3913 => -0.18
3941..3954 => 0.03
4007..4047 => -0.23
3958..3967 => 0.35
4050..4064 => -0.12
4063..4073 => -0.04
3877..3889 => 0.04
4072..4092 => -0.11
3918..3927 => 0.05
